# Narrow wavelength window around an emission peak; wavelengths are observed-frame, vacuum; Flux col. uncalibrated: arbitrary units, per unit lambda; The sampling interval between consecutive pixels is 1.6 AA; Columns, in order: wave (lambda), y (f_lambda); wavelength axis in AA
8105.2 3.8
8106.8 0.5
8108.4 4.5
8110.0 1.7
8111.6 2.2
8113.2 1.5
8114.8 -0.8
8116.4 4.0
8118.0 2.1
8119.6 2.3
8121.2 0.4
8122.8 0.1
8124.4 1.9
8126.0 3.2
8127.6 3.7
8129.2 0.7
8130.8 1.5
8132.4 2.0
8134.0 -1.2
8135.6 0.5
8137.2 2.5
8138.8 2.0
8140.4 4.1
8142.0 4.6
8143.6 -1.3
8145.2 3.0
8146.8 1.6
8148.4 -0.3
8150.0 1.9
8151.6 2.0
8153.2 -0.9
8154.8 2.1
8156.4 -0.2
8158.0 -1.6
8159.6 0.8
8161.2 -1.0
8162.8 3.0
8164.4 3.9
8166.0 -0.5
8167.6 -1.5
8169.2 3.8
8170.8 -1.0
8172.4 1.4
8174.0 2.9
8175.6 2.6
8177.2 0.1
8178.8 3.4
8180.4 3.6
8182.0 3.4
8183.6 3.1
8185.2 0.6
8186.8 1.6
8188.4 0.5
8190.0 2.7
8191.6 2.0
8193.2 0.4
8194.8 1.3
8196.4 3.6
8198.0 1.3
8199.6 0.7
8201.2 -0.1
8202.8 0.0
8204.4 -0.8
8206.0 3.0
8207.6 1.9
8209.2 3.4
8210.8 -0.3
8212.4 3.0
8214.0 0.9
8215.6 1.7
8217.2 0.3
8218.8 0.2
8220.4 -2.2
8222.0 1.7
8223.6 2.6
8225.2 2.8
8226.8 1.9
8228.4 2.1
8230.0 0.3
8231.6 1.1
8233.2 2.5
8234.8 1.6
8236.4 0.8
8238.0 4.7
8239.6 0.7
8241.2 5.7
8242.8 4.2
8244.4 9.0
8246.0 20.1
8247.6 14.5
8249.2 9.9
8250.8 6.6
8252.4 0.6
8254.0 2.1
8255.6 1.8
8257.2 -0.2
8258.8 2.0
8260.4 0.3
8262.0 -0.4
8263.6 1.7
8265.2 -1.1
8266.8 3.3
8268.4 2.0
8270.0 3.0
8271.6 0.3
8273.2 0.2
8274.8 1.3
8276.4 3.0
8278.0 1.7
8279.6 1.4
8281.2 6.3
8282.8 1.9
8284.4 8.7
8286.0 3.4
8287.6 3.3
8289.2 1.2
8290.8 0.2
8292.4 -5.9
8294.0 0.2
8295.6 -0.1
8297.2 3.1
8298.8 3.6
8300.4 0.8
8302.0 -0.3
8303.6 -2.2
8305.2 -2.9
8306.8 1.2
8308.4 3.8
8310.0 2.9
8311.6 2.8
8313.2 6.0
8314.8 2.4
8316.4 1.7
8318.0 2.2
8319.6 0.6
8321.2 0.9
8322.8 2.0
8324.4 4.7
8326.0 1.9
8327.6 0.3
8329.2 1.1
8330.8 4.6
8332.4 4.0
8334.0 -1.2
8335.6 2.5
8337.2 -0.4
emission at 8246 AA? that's H-gamma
